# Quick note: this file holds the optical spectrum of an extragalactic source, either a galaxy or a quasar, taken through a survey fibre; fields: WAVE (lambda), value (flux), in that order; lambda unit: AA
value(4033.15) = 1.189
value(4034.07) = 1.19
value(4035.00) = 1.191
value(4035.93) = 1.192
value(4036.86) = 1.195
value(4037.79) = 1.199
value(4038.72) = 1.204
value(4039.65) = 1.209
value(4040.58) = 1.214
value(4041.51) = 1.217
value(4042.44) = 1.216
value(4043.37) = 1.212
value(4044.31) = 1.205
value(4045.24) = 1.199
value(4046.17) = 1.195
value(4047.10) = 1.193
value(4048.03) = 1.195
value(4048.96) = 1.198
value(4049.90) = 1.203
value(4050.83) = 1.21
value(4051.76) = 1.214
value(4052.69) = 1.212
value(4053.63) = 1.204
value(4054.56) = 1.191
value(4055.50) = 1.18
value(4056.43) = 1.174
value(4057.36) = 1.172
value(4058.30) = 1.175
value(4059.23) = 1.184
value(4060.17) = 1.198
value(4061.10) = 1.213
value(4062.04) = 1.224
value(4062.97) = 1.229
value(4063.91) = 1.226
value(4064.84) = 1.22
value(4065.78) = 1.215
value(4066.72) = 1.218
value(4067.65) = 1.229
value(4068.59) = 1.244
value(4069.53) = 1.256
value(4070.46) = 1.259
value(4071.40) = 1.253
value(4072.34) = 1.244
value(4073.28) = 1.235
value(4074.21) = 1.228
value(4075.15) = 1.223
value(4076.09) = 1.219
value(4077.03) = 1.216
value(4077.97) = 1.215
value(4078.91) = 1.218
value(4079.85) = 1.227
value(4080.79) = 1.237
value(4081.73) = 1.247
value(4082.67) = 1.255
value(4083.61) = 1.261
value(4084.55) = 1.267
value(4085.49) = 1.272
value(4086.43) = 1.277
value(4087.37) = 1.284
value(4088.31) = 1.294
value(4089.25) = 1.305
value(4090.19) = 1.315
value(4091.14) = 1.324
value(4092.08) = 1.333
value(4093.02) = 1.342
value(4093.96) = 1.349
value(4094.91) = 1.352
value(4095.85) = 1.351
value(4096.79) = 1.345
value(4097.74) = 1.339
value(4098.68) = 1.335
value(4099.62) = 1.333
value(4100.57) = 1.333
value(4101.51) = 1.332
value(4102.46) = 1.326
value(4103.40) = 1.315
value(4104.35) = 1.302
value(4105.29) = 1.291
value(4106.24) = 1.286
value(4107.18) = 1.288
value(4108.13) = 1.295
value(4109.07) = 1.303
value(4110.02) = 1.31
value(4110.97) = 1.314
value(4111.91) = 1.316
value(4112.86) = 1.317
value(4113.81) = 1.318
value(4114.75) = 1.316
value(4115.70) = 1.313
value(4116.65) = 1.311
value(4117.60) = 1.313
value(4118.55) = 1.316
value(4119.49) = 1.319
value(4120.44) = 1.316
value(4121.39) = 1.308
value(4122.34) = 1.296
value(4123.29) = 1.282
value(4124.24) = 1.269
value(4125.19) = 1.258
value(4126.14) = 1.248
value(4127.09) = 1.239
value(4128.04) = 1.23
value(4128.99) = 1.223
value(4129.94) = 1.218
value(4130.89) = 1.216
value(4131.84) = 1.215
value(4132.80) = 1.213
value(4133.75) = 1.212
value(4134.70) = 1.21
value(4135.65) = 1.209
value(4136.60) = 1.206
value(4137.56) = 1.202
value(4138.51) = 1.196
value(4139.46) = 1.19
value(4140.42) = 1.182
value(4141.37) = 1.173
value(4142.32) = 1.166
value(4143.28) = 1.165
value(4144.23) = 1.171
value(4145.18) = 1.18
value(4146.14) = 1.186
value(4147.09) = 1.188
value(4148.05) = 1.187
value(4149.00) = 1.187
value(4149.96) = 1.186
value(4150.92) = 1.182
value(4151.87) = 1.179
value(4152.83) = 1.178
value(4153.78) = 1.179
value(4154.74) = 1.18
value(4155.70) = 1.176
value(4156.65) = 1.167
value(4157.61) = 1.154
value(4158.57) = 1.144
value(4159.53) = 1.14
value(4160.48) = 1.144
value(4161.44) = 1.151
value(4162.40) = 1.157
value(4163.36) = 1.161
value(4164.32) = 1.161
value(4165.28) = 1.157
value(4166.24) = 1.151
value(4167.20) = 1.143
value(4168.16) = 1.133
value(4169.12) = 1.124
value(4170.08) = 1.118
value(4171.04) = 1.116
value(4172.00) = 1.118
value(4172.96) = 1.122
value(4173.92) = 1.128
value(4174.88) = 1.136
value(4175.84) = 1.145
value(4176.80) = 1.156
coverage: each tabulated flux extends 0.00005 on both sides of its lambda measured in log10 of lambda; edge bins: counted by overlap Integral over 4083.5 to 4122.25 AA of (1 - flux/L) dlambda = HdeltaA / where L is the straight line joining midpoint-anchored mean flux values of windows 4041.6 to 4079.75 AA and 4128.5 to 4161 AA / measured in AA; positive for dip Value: -3.7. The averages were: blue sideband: 1.21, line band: 1.31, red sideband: 1.19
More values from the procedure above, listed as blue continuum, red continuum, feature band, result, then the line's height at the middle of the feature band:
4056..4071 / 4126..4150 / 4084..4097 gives -1.1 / 1.21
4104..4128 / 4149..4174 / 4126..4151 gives 0.5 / 1.23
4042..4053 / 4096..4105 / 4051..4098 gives 0.7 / 1.27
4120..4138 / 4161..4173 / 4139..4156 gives 0.2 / 1.19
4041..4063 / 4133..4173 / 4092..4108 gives -1.9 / 1.18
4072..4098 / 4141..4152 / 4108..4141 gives -1.3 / 1.21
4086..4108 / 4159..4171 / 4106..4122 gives -0.4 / 1.28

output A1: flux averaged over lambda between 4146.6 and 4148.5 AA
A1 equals 1.19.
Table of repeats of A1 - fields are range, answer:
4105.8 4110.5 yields 1.3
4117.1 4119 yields 1.31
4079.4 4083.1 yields 1.24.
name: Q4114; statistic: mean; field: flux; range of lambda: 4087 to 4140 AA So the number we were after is 1.29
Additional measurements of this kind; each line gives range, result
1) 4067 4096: 1.27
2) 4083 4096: 1.31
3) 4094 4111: 1.32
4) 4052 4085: 1.22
